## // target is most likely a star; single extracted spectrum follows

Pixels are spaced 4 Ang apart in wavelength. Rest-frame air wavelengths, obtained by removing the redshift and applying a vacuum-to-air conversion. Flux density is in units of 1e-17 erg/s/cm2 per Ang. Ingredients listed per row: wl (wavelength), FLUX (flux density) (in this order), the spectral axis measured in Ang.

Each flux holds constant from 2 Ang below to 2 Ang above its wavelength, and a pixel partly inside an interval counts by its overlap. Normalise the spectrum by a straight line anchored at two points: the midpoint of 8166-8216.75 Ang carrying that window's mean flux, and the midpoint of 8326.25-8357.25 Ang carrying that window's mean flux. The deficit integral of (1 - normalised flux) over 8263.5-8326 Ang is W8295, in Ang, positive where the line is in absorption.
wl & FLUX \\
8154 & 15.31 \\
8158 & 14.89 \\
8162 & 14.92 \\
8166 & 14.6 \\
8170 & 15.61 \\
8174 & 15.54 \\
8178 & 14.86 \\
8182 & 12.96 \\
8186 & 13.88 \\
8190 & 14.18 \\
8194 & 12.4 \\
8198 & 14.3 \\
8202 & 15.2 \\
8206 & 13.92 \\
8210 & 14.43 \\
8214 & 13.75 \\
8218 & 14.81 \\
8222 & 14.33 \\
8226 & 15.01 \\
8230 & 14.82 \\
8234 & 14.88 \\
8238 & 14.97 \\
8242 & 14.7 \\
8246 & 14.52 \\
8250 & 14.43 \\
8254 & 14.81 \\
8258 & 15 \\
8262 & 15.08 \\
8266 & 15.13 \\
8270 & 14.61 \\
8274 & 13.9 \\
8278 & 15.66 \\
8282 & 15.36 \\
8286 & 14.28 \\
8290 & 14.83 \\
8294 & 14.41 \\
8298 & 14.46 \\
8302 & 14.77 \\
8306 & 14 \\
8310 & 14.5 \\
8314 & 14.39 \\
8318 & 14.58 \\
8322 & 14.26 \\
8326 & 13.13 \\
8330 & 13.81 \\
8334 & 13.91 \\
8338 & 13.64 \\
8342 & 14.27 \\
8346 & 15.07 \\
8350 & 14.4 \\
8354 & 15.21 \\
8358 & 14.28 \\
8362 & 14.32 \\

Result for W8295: -1.3 Ang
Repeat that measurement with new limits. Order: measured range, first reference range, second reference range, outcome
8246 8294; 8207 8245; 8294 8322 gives -0.9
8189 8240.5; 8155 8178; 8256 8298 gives 2.0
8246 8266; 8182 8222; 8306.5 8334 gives -1.1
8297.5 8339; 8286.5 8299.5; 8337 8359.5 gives 1.1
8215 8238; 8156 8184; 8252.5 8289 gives 0.1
